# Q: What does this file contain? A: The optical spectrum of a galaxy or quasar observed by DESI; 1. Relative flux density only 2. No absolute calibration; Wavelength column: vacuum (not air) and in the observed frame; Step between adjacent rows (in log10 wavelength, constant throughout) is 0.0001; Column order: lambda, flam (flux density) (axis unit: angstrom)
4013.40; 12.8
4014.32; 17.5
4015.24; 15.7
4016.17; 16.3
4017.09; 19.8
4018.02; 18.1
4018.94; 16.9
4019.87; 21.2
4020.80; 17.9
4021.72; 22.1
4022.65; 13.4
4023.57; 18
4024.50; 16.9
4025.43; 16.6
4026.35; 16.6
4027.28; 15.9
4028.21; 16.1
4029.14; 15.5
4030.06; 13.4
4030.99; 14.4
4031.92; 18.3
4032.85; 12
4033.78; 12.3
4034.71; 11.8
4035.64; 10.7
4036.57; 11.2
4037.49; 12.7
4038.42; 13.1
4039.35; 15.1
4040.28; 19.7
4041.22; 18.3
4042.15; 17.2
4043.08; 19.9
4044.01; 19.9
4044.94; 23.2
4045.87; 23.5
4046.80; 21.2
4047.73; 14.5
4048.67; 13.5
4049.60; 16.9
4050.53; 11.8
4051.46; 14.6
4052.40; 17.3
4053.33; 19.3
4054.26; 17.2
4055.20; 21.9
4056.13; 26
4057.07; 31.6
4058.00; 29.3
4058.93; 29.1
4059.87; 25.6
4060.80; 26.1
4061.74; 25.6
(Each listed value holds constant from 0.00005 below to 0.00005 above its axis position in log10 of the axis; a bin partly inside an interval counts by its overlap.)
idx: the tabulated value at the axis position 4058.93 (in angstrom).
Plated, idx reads 29.1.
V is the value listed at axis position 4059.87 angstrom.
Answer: 25.6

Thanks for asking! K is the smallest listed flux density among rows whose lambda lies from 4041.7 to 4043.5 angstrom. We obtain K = 17.2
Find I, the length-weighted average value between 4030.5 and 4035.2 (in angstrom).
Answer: 13.7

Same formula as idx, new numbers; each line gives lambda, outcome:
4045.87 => 23.5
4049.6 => 16.9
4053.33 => 19.3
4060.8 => 26.1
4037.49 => 12.7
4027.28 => 15.9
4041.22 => 18.3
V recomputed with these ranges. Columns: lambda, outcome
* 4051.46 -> 14.6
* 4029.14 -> 15.5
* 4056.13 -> 26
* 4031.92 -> 18.3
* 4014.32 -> 17.5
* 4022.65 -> 13.4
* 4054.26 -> 17.2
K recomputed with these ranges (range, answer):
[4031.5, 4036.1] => 10.7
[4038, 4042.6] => 13.1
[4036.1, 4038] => 11.2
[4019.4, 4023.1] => 13.4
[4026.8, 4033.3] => 12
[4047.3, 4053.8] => 11.8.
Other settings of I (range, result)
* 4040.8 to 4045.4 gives 19.7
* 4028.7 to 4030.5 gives 14.5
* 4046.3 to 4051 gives 15.6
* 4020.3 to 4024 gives 17.9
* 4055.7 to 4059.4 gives 29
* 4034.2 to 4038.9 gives 11.9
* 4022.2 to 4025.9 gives 16.3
